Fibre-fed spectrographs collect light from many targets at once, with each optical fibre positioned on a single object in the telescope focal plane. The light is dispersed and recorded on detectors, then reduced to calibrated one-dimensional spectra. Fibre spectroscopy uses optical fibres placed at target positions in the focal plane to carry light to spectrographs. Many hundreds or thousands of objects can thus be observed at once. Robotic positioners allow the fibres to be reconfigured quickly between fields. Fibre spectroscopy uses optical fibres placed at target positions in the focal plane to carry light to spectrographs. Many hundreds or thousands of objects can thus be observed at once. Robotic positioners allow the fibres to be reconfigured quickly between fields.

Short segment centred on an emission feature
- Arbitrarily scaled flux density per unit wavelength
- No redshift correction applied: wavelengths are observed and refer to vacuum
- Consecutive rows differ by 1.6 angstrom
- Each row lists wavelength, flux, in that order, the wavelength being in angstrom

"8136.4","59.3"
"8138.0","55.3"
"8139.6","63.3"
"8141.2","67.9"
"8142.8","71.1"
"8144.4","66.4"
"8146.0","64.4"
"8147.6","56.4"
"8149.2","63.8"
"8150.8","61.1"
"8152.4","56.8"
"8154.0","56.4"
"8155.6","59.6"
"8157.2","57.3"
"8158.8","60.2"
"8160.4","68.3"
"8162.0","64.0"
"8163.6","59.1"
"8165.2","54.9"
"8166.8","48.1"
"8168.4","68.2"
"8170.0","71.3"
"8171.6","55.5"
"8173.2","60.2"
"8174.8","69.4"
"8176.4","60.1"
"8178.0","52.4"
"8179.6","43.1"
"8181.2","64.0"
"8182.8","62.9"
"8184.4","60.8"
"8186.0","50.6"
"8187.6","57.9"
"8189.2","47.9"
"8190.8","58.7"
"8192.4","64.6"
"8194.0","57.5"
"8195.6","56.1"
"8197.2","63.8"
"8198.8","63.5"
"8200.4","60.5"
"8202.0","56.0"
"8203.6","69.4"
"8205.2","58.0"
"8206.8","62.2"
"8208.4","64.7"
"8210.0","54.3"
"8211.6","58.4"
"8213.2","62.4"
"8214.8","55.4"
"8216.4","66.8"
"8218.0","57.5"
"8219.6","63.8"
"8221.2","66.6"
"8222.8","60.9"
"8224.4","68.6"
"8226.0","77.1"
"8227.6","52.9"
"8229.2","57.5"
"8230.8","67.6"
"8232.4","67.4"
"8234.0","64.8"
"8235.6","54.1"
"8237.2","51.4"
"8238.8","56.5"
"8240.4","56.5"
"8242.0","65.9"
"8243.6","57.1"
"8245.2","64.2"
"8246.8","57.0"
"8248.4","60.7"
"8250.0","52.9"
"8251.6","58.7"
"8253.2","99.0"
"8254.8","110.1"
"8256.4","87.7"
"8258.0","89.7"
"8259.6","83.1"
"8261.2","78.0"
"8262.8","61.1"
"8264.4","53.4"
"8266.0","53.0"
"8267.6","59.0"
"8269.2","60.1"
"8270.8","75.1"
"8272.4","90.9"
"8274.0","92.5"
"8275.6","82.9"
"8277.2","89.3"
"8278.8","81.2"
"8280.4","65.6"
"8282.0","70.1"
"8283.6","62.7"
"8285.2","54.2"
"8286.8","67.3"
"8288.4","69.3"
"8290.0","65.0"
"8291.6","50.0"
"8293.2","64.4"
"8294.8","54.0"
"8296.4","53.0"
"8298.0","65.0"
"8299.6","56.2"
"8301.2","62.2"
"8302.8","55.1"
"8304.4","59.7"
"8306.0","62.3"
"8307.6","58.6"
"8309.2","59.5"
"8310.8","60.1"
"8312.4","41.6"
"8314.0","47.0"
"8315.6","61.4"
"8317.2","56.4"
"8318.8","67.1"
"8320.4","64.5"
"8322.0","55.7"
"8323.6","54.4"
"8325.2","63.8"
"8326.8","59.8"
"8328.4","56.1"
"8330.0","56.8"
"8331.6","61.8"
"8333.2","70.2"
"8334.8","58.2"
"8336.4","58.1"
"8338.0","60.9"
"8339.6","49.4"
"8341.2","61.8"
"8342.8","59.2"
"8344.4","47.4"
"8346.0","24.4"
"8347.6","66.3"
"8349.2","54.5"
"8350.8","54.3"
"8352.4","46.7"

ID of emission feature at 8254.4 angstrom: [S II]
